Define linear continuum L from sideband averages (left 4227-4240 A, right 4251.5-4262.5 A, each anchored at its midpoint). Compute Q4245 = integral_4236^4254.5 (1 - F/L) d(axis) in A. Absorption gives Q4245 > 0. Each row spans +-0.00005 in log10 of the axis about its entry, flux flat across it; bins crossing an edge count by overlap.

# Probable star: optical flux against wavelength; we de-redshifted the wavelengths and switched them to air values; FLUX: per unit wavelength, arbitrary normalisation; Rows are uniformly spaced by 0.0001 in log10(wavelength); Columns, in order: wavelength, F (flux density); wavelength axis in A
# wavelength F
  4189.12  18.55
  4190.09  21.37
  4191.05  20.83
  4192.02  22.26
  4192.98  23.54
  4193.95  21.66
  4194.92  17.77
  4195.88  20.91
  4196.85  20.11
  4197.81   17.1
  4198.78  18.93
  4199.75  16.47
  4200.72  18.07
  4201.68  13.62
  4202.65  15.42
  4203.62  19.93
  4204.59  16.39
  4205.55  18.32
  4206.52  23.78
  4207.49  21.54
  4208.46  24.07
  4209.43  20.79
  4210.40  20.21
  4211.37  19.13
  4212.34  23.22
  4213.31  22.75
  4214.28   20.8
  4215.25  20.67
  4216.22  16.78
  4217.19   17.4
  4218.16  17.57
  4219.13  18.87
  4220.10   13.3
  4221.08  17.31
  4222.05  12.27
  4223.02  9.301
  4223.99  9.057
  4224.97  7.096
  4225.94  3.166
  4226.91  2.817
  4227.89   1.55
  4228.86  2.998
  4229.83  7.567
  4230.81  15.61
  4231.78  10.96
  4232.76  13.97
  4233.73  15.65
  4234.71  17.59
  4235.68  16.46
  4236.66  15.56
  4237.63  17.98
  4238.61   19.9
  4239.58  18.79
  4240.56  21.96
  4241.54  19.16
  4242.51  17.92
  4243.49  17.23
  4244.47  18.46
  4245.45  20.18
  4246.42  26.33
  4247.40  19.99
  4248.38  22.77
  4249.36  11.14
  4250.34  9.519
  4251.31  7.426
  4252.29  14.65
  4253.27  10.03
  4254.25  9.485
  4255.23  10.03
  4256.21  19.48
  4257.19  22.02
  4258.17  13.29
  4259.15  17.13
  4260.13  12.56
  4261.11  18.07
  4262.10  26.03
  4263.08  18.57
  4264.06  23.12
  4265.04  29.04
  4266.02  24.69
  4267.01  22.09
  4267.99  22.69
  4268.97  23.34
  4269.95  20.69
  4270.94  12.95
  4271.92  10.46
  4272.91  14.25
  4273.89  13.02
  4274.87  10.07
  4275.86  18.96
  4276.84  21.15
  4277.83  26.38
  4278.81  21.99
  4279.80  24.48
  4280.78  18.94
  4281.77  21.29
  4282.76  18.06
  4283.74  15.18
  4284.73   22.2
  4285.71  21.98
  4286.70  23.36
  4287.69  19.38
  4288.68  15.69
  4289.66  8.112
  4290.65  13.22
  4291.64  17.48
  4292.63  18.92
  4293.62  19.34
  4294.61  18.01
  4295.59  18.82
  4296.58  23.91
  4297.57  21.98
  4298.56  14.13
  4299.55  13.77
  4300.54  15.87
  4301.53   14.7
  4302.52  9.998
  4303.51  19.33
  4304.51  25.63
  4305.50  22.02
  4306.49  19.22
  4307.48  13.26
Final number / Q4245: -3.6 A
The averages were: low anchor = 13.1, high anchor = 15.4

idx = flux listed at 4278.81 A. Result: 21.99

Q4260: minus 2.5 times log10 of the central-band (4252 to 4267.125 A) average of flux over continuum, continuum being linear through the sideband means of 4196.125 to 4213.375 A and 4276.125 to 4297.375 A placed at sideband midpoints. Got 0.08 mag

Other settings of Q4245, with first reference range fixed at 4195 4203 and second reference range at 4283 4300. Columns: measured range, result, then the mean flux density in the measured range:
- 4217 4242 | 6.5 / 13.2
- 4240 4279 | -0.1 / 17.9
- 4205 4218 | -2.2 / 20.6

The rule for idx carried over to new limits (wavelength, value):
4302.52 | 9.998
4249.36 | 11.14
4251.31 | 7.426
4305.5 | 22.02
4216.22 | 16.78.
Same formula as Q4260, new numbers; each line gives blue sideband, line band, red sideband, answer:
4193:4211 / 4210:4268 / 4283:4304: 0.148 mag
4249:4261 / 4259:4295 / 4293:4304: -0.244 mag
